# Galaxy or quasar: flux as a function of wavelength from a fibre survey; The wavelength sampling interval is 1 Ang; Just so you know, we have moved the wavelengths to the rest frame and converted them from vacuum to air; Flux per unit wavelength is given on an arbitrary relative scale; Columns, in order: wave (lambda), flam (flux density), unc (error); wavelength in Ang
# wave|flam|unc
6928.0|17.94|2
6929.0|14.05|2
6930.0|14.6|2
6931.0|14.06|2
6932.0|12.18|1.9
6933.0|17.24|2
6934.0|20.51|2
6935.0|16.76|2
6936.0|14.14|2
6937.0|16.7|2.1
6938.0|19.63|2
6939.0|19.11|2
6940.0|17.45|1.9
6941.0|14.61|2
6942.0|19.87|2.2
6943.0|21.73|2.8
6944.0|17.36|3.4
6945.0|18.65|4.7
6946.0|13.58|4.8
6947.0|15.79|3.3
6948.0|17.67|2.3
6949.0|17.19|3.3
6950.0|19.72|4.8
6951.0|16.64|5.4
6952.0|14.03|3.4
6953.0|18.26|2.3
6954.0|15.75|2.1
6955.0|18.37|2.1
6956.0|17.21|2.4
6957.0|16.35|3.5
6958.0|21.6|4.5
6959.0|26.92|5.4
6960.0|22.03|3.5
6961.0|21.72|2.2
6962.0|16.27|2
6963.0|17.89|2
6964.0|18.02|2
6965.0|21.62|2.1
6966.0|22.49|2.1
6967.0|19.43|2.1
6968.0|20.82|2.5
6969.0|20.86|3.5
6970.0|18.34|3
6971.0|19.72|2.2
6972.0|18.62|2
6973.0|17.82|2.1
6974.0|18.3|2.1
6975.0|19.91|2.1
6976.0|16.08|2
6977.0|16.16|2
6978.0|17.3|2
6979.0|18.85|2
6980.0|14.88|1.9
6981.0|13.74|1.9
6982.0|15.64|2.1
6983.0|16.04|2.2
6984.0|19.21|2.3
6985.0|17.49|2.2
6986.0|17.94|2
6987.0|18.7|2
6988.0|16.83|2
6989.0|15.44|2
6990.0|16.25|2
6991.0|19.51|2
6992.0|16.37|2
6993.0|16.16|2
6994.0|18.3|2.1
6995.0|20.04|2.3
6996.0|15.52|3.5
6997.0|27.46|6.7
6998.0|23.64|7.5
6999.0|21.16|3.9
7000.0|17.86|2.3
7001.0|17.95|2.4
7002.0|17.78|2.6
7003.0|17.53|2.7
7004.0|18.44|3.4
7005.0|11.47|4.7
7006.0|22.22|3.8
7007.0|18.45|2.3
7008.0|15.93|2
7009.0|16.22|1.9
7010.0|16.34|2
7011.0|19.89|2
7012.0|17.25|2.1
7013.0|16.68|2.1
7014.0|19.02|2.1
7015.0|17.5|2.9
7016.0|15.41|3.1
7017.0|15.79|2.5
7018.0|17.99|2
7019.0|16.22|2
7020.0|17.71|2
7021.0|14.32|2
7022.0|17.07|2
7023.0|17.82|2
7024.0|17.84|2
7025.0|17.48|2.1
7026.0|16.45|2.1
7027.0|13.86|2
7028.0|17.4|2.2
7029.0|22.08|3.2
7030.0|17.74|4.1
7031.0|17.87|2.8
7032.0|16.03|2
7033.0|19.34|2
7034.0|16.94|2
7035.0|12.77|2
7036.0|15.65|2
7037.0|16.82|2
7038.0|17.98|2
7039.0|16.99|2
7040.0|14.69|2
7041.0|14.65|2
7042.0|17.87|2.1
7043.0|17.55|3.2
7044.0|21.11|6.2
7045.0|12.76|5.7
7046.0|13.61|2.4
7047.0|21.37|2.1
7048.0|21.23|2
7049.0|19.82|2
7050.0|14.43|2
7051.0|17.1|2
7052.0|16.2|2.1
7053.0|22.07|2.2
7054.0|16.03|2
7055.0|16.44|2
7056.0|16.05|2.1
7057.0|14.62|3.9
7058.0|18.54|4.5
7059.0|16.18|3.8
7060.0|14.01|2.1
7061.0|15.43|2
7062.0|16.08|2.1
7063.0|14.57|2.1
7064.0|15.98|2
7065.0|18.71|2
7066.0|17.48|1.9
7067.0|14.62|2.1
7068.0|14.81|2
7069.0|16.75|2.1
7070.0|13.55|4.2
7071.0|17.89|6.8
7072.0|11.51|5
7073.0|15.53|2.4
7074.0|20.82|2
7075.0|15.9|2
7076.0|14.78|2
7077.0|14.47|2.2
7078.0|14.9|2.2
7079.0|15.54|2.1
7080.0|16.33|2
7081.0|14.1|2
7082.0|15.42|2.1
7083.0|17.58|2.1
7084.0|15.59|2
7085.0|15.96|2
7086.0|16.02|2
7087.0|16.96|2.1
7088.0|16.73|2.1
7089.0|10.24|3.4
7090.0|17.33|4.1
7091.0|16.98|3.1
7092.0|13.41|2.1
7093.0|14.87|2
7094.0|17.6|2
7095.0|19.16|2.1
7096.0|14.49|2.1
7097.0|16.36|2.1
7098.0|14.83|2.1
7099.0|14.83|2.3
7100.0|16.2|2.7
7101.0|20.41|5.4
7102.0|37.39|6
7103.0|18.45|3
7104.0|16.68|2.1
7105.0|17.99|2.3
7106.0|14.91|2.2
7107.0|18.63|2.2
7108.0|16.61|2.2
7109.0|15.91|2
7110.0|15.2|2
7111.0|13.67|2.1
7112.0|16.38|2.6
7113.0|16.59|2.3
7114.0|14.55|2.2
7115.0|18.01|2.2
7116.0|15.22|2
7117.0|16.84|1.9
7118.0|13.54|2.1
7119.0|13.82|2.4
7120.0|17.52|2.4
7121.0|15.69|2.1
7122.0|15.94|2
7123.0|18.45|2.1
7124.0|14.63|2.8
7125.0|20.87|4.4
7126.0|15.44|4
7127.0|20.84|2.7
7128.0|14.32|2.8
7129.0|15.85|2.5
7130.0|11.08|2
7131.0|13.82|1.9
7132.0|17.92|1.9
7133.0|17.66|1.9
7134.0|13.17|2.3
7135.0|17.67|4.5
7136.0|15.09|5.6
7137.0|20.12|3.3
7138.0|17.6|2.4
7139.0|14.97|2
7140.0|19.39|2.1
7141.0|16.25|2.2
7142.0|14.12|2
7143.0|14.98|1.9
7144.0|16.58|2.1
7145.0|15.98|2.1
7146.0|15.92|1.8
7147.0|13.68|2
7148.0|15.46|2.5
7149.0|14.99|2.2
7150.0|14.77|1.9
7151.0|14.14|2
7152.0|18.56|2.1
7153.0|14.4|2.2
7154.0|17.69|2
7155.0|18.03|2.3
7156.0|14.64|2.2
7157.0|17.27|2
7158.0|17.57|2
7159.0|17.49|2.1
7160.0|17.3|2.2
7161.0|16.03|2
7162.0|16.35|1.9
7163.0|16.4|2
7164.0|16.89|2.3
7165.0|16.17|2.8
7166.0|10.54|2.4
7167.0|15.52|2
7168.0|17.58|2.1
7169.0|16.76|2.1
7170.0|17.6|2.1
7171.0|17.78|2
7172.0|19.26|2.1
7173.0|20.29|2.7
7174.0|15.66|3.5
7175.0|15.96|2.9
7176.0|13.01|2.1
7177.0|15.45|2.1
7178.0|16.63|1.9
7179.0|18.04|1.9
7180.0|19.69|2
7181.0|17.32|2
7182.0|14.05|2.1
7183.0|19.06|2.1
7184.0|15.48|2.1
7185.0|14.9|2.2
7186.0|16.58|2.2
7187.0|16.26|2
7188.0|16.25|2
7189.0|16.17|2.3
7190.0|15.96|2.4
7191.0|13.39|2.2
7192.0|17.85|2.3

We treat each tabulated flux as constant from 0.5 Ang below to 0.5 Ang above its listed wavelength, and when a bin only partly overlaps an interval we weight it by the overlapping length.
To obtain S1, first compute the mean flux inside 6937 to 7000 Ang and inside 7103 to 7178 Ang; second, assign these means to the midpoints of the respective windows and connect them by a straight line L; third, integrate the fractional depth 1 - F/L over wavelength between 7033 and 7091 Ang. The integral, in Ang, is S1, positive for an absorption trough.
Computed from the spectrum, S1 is 3.2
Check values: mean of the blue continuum 18.4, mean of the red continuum 16.2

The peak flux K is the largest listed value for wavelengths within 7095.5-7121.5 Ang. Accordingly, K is 37.39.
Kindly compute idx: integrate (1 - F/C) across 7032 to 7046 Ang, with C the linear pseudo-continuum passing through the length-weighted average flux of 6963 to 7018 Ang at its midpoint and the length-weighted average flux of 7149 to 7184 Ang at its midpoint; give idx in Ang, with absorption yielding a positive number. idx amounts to 1.0 Ang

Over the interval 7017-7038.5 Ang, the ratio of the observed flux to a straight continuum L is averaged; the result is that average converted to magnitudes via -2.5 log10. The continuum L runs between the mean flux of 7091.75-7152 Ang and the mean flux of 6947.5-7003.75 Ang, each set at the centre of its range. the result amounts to 0.05 mag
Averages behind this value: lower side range 18.5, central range 17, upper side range 16.5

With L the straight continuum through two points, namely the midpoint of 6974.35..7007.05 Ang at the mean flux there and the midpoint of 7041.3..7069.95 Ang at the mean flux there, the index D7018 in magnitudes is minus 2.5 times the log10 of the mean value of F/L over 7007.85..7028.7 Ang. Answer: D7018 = 0.03 mag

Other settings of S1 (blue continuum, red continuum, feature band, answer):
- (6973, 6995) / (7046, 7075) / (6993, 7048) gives -1.98 Ang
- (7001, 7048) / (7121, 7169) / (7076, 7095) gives 1.14 Ang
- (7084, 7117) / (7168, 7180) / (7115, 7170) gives 2.71 Ang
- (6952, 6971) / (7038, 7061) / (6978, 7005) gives 1.07 Ang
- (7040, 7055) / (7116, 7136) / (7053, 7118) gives 1.42 Ang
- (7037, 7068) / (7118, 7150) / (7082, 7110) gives -1.13 Ang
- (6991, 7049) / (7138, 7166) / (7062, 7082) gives 1.51 Ang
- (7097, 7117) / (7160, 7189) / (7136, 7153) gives 0.91 Ang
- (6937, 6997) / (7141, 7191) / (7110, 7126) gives 0.61 Ang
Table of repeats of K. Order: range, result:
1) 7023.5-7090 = 22.08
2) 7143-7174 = 20.29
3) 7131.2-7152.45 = 20.12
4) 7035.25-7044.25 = 21.11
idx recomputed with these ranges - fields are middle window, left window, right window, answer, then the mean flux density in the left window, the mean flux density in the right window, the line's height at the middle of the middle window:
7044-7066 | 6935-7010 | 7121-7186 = 0.6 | 18.2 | 16.4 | 17.3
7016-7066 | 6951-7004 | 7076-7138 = 1.7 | 18.5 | 16.4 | 17.5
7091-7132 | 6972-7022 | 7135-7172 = -0.1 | 17.6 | 16.3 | 16.7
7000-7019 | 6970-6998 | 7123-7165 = 0.3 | 17.8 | 16.3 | 17.6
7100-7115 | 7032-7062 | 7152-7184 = -1.2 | 16.8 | 16.7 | 16.7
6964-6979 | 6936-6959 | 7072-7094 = -1.5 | 17.7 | 15.6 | 17.4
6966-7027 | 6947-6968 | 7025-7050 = 0.9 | 18.9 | 17.1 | 18.1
